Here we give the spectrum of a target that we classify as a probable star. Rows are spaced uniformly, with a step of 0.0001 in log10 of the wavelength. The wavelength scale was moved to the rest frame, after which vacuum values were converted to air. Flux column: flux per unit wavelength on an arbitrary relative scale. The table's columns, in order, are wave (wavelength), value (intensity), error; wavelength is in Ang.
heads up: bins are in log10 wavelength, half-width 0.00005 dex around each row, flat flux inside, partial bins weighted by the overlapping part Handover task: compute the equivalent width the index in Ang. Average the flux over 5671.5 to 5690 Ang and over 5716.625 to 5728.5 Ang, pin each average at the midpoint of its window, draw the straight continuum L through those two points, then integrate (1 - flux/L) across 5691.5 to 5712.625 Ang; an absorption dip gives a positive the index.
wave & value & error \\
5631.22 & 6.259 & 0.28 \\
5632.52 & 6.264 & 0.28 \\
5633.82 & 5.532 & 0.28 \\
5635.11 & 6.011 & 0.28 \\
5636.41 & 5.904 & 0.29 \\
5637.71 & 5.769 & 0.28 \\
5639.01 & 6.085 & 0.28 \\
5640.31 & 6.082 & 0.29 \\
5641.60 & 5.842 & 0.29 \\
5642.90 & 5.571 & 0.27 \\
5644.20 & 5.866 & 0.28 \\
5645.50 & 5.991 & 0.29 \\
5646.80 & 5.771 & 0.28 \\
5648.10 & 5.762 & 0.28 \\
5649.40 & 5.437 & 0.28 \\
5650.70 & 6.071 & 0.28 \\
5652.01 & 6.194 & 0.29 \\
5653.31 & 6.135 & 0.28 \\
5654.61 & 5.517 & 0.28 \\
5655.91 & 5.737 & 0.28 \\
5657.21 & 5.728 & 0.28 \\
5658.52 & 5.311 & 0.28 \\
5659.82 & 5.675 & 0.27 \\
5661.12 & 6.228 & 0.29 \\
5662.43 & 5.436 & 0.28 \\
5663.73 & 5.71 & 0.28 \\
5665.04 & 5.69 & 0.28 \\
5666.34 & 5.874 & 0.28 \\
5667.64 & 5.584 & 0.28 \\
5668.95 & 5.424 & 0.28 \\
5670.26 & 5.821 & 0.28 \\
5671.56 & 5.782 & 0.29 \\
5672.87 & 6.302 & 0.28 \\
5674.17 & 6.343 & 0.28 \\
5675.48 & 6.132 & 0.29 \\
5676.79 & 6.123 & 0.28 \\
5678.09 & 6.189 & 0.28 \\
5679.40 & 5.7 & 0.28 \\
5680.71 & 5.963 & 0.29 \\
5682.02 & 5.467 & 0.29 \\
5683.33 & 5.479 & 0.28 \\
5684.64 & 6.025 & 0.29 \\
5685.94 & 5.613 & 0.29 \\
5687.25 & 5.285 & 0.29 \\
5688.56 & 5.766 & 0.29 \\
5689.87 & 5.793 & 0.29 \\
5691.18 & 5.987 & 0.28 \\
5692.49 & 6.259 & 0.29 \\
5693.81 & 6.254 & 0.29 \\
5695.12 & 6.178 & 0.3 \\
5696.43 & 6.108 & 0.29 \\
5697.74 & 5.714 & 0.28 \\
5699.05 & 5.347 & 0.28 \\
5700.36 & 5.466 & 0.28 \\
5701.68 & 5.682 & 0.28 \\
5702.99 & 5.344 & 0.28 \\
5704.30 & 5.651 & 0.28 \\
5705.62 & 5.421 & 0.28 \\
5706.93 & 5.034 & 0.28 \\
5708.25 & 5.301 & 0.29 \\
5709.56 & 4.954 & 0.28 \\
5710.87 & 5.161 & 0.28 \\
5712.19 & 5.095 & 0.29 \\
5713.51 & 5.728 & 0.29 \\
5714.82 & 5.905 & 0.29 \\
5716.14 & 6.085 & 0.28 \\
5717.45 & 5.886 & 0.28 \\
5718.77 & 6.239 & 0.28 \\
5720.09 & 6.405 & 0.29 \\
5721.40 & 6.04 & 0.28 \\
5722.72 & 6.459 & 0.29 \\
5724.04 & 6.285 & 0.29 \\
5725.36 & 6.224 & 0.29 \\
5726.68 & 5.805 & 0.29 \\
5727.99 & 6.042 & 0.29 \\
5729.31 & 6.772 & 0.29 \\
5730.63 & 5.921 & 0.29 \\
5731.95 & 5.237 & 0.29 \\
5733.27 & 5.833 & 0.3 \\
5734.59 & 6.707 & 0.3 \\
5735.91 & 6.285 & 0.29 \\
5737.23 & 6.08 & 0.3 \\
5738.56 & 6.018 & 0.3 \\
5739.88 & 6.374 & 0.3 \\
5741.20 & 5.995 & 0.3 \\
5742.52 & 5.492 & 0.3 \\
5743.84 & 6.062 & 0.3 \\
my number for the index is 1.6 Ang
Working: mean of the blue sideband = 5.87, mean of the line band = 5.57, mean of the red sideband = 6.16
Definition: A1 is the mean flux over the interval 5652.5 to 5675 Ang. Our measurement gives 5.79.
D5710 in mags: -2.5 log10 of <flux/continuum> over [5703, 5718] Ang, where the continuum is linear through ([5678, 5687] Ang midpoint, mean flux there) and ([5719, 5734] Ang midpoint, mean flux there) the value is 0.09 mag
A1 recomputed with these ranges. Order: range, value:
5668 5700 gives 5.87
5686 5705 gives 5.77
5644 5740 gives 5.84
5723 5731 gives 6.2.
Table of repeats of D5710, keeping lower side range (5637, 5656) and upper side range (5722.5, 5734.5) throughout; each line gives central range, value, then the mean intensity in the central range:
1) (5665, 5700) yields 0.018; 5.86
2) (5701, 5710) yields 0.128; 5.35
